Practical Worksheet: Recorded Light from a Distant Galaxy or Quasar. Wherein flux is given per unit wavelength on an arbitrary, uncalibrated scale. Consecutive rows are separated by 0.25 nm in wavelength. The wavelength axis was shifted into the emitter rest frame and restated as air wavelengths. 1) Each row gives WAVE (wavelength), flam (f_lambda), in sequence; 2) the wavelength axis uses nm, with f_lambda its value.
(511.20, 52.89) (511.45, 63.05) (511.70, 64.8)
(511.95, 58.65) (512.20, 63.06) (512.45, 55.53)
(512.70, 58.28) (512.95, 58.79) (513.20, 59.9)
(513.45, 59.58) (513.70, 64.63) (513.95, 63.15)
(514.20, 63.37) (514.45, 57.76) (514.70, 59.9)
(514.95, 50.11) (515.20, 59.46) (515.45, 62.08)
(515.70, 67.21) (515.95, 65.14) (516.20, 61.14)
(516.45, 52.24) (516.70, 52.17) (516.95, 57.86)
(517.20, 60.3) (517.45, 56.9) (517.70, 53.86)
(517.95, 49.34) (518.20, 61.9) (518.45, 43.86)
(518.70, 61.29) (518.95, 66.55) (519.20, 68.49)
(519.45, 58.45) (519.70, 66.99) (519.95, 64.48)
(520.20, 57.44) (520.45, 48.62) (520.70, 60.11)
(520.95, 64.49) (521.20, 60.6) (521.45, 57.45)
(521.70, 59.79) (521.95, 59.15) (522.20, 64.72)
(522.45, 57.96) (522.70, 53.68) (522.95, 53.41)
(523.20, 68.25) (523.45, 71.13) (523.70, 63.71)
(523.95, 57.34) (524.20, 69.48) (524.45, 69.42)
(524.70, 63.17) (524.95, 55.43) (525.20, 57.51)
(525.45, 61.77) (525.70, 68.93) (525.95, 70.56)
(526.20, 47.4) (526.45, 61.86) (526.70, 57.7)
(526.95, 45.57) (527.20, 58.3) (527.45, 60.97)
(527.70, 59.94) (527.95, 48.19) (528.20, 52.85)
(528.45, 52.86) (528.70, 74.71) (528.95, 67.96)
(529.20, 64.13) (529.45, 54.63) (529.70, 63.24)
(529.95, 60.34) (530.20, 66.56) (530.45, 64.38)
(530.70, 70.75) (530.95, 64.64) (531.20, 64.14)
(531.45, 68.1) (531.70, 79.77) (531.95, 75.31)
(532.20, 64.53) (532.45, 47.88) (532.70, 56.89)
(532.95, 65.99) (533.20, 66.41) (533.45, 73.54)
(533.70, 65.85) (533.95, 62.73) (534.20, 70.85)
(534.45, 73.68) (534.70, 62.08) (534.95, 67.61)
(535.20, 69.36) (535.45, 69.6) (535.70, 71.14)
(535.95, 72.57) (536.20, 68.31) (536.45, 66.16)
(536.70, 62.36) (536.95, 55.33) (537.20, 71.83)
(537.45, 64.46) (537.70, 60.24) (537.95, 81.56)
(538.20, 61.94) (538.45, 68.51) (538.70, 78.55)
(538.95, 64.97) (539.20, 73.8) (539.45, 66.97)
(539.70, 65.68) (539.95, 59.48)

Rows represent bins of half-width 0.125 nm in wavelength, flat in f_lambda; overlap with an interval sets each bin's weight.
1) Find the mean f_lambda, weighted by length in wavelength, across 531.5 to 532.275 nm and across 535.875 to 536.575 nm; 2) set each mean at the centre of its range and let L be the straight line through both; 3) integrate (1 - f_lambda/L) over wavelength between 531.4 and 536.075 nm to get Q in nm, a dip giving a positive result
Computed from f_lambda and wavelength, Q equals 0.24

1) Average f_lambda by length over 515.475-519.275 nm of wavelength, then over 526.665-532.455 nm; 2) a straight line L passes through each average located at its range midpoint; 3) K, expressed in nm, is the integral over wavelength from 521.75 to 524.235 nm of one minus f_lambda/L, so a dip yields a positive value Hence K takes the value -0.05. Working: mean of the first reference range 58.5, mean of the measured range 61.5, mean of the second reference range 62.3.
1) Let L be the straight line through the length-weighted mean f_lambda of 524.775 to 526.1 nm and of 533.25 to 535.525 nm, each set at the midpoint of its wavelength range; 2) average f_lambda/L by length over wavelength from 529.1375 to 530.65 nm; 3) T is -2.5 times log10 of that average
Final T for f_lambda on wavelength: 0.049 mag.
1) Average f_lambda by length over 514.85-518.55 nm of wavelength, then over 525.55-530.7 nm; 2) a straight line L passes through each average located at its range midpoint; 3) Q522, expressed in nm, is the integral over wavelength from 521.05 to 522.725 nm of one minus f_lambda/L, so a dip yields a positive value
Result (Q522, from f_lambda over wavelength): -0.026 nm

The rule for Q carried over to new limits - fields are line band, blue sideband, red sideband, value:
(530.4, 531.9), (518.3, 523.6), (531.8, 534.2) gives -0.12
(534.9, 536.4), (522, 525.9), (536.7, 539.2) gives -0.07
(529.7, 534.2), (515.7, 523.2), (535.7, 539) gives -0.06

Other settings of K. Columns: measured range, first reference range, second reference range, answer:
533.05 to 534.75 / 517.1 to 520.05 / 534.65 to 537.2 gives -0.06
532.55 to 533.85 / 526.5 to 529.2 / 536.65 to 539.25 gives -0.04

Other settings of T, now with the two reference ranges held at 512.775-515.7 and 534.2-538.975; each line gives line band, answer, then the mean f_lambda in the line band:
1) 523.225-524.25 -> -0.03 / 65.4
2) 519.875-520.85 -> 0.09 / 57.5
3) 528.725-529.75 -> 0.03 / 63.6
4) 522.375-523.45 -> 0.06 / 59.8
